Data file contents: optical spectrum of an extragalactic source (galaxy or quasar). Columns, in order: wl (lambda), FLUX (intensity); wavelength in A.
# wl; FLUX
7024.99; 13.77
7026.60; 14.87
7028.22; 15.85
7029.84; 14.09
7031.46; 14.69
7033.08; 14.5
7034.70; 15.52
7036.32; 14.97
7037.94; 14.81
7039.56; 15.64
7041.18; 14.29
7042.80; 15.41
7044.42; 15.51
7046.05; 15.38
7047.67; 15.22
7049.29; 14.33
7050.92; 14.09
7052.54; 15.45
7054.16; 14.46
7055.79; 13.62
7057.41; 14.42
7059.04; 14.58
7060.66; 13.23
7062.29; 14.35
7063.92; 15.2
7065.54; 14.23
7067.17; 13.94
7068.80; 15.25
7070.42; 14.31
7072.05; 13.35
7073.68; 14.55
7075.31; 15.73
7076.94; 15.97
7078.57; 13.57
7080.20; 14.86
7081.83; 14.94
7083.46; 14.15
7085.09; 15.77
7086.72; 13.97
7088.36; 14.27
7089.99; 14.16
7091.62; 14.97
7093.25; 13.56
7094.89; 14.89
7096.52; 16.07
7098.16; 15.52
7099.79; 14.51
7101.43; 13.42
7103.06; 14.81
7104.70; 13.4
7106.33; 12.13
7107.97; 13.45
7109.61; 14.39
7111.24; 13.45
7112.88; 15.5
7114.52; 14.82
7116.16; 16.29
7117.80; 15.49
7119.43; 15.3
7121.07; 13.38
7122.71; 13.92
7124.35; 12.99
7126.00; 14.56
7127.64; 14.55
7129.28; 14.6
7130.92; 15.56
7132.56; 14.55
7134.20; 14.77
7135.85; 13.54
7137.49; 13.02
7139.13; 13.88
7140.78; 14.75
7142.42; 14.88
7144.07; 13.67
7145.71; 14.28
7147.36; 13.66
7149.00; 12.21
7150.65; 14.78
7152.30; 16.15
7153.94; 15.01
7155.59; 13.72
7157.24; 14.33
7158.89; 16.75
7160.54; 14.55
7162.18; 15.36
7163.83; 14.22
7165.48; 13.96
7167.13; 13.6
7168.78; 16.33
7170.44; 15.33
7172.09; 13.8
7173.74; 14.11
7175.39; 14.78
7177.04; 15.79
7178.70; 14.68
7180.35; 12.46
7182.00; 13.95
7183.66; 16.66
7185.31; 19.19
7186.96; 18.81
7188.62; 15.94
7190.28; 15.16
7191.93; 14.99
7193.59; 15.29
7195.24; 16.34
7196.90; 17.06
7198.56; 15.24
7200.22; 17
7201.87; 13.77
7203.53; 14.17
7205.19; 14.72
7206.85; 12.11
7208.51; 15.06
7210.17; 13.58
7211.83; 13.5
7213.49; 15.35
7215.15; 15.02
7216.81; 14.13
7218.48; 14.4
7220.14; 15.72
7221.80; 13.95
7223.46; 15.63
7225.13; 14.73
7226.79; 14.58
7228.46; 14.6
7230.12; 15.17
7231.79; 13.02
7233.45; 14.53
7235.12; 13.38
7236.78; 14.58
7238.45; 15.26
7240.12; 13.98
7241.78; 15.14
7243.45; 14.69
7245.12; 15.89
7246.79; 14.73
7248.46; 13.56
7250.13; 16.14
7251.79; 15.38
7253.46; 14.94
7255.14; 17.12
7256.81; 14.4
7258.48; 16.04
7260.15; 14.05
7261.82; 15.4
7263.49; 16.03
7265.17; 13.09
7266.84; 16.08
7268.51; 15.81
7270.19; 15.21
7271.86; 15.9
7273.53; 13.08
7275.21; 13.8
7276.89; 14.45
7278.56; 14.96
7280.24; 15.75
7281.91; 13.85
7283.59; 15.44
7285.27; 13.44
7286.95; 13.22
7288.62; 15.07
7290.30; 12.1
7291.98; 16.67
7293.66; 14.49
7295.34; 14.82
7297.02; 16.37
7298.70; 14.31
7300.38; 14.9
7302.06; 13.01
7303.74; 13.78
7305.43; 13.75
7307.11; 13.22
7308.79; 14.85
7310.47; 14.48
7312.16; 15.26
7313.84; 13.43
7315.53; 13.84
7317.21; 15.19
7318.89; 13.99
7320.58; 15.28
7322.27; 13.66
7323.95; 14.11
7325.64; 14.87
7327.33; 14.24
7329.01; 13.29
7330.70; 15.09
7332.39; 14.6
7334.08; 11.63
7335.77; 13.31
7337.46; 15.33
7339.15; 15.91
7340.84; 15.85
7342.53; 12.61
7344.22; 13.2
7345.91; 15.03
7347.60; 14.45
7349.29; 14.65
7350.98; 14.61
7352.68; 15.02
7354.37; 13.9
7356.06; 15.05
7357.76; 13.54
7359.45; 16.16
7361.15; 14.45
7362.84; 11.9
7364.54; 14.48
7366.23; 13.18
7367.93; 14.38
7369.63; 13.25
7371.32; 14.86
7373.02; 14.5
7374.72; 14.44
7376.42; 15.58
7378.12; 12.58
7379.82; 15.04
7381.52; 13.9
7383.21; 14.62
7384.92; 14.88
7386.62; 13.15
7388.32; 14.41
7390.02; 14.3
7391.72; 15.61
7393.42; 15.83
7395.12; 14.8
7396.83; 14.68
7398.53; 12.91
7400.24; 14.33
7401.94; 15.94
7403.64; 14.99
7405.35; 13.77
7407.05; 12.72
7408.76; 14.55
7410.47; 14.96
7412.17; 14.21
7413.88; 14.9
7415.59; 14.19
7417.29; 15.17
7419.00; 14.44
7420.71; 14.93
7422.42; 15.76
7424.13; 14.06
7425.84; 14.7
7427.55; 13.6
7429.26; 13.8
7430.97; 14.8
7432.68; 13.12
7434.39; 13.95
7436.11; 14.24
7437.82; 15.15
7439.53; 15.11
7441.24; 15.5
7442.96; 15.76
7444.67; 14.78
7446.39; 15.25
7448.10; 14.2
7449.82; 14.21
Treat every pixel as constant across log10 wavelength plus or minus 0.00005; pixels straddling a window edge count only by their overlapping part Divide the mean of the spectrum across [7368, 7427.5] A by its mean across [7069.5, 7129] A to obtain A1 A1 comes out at 1.00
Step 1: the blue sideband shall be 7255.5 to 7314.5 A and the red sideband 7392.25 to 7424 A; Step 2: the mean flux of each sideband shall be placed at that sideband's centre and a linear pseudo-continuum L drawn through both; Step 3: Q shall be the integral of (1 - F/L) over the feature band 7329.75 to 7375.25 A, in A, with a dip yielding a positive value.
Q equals 1.1 A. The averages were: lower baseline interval 14.6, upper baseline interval 14.6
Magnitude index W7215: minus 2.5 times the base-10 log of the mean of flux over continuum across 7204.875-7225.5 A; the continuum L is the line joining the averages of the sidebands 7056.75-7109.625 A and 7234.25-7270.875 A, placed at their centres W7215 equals 0.03 mag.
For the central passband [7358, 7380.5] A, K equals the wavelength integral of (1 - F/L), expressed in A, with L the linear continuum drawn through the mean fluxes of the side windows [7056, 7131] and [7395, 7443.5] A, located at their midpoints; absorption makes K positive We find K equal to 0.48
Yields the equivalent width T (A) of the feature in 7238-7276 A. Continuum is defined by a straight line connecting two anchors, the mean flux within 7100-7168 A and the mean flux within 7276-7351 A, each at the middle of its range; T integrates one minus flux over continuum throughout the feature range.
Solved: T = -1.8 A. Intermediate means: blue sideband 14.3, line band 15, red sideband 14.4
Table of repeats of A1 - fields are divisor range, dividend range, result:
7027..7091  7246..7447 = 0.99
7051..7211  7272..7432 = 0.98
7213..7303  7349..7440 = 0.98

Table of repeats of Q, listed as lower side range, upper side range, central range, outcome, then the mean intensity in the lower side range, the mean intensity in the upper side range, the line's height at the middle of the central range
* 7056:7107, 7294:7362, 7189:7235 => -1.1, 14.5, 14.4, 14.4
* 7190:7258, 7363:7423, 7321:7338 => 0.7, 14.8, 14.4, 14.6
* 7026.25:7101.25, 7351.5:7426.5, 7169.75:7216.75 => -1.7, 14.7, 14.4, 14.6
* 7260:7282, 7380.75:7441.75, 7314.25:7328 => 0.3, 14.9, 14.5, 14.7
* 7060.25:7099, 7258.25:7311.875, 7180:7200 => -2.0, 14.6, 14.6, 14.6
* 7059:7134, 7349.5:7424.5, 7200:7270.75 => -1.5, 14.5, 14.4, 14.5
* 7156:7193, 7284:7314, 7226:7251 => 0.2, 15.2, 14.3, 14.7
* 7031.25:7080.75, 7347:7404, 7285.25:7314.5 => 0.3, 14.7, 14.4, 14.5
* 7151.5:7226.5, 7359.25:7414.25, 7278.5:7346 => 1.3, 15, 14.3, 14.6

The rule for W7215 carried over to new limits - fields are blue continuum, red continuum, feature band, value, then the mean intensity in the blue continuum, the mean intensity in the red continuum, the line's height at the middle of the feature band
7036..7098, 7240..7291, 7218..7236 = 0.02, 14.7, 14.8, 14.8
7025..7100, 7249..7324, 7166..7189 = -0.05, 14.7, 14.7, 14.7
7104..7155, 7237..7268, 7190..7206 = -0.05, 14.3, 15.1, 14.7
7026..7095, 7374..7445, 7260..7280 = -0.02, 14.7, 14.5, 14.6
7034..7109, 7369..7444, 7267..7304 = -0.01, 14.6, 14.5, 14.5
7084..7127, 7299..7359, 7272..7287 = 0.00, 14.4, 14.3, 14.3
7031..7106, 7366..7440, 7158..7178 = -0.02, 14.6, 14.4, 14.6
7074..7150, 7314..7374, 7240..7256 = -0.07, 14.4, 14.3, 14.3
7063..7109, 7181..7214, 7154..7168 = 0.04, 14.5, 15.4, 15.1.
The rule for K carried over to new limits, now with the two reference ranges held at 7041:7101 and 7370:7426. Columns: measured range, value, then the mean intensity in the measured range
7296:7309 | 0.3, 14.3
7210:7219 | 0.1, 14.4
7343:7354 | 0.1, 14.4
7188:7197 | -0.7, 15.7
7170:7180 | 0.0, 14.6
